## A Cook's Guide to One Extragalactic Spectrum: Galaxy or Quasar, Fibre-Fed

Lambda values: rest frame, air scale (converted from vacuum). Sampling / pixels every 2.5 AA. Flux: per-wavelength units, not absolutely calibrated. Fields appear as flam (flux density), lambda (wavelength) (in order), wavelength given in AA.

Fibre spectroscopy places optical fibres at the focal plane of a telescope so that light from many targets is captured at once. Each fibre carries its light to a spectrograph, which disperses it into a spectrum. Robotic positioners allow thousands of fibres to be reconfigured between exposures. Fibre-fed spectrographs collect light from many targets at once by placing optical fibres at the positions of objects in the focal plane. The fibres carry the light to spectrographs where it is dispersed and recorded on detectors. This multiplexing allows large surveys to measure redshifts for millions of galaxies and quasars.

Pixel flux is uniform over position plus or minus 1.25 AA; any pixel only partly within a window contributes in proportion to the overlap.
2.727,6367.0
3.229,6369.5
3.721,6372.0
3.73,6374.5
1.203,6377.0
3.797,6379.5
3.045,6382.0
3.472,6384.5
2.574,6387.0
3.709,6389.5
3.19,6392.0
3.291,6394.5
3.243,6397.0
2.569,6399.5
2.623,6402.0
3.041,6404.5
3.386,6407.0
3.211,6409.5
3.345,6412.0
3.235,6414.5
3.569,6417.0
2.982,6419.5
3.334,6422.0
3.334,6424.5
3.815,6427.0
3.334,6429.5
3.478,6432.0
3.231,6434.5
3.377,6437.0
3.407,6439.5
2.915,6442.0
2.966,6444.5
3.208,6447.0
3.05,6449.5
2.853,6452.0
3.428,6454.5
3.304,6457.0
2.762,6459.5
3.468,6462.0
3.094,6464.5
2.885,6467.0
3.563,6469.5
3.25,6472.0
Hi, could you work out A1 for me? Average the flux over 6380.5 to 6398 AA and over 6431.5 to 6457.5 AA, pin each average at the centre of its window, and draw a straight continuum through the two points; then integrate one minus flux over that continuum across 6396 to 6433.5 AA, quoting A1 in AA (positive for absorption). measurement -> -0.28 AA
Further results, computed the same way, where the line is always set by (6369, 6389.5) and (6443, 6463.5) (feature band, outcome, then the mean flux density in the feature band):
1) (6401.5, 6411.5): 0.0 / 3.12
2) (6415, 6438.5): -1.9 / 3.38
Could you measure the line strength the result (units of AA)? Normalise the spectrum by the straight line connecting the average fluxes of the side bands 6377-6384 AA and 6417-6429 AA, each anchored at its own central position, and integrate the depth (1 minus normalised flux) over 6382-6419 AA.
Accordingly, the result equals 0.3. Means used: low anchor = 3.03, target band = 3.17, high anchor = 3.39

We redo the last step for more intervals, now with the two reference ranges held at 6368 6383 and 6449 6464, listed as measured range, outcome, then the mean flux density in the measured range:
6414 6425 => -0.6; 3.29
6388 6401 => -0.2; 3.18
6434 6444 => -0.2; 3.21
